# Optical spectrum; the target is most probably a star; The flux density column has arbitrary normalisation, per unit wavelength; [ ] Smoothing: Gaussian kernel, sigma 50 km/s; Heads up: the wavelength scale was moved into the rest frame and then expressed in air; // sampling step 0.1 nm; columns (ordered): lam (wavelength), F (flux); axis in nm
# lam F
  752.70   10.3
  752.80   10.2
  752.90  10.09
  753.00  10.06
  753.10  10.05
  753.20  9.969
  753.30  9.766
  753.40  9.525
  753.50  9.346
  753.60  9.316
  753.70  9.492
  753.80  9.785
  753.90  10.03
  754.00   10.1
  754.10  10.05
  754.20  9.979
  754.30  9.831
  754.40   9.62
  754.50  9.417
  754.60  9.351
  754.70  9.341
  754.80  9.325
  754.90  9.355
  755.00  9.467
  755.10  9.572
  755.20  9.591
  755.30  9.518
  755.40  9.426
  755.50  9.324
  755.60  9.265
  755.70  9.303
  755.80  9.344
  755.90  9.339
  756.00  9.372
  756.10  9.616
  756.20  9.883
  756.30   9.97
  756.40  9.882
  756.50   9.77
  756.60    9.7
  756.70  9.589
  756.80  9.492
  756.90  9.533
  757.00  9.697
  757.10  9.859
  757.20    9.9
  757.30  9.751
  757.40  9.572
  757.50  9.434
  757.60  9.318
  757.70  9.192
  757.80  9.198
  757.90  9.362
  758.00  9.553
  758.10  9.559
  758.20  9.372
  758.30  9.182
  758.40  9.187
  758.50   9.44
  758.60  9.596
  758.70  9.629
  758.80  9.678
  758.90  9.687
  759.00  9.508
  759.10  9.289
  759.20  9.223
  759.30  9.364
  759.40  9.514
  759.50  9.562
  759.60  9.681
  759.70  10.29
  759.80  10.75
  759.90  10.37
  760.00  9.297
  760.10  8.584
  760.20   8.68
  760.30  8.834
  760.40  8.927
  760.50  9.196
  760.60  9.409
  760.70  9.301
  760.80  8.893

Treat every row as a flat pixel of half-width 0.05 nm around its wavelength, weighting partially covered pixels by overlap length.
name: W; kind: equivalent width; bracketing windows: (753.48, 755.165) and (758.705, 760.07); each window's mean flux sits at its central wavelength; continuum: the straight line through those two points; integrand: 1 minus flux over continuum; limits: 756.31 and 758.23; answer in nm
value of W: 0.02 nm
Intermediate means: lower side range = 9.61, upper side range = 9.69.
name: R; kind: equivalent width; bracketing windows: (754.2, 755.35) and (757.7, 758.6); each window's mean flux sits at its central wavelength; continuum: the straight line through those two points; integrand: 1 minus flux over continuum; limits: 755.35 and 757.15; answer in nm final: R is -0.025 nm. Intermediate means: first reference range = 9.51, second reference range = 9.36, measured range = 9.58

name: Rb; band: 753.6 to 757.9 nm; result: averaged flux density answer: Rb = 9.58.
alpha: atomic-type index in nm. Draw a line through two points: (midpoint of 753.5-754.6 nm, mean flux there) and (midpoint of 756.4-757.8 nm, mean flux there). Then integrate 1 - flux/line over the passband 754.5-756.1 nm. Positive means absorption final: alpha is 0.04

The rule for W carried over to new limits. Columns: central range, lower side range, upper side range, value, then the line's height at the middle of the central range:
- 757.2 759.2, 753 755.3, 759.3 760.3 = 0.03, 9.6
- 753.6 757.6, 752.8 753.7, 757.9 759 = 0.02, 9.64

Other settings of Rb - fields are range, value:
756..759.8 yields 9.58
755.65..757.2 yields 9.63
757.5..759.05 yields 9.43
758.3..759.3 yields 9.45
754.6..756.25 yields 9.44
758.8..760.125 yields 9.65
